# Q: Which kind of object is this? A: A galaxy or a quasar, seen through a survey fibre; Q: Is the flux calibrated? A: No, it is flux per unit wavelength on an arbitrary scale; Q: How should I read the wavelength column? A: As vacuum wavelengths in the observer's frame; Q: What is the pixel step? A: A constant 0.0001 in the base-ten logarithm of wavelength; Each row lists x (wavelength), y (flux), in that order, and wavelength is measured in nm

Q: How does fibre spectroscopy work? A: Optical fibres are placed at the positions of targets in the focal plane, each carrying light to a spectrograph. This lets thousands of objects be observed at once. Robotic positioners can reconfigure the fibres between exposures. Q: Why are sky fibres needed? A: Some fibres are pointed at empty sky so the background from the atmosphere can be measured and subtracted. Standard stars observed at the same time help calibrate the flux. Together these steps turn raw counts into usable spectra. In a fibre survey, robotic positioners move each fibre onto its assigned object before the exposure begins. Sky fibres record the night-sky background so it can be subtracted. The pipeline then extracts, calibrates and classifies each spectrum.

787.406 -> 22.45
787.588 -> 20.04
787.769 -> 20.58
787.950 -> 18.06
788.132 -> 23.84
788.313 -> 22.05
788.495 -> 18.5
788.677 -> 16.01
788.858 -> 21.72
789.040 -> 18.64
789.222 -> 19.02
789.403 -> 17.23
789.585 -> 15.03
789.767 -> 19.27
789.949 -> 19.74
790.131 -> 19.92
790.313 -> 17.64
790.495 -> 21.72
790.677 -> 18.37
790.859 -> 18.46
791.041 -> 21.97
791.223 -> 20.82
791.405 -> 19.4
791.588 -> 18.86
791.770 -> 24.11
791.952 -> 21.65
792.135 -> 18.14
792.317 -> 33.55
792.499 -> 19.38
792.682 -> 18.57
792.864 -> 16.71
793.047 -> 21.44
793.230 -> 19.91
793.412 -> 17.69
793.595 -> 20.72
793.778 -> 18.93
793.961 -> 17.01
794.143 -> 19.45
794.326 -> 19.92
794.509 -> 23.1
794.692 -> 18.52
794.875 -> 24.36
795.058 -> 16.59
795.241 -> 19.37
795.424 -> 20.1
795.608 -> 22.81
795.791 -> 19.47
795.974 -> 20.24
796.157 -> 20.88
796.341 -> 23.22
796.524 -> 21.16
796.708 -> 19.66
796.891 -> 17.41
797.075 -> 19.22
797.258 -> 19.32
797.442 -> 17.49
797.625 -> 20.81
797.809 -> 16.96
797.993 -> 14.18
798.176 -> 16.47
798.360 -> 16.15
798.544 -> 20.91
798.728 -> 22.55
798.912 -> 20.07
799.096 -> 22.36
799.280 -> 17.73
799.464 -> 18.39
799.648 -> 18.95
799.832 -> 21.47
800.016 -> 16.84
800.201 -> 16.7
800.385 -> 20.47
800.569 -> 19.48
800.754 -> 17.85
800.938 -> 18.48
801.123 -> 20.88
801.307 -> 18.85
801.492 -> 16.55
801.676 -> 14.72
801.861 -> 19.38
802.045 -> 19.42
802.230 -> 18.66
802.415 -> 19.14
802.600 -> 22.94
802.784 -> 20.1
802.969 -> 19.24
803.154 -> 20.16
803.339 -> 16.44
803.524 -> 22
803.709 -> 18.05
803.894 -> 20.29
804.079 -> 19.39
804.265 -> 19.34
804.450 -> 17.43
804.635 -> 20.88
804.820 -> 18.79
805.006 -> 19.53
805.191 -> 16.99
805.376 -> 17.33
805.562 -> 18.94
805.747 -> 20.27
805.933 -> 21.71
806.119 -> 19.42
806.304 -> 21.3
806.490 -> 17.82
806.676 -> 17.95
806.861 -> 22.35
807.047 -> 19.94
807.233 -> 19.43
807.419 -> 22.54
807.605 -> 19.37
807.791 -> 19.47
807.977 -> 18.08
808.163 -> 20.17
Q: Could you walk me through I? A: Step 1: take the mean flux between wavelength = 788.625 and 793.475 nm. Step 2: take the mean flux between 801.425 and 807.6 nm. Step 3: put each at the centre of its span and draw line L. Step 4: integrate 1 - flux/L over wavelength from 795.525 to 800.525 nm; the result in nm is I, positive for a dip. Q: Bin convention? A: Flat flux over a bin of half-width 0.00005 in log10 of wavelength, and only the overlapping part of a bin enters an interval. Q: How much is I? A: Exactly 0.07 nm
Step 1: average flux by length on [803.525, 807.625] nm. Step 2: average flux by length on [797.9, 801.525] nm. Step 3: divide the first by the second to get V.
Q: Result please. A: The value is 1.04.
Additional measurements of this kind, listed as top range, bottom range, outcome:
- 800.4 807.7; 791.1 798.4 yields 0.97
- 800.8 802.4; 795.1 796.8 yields 0.89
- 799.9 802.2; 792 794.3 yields 0.91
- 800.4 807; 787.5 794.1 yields 0.97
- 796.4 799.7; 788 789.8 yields 0.99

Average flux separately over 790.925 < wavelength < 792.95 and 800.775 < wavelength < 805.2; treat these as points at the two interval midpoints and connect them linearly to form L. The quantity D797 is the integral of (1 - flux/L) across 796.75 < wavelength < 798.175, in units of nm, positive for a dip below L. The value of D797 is 0.16 nm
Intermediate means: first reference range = 21.2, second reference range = 19.1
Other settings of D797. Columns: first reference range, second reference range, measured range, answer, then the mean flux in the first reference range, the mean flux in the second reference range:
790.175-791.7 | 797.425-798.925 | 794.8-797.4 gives -0.199 nm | 19.7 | 18.4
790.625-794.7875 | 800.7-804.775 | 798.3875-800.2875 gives 0.003 nm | 20.3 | 19.1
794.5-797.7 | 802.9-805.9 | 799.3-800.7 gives 0.060 nm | 20.1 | 19.1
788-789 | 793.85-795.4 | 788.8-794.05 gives 0.047 nm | 20.2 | 19.8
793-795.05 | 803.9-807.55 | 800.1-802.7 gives 0.115 nm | 19.9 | 19.6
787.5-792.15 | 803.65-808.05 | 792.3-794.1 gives -0.018 nm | 19.7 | 19.5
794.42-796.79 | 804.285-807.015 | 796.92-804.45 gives 0.411 nm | 20.7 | 19.4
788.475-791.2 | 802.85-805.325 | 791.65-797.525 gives -0.408 nm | 18.9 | 19.1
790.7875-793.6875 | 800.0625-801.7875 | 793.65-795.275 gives 0.028 nm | 20.7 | 18.2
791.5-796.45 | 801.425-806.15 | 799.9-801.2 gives 0.060 nm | 20.5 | 19.1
